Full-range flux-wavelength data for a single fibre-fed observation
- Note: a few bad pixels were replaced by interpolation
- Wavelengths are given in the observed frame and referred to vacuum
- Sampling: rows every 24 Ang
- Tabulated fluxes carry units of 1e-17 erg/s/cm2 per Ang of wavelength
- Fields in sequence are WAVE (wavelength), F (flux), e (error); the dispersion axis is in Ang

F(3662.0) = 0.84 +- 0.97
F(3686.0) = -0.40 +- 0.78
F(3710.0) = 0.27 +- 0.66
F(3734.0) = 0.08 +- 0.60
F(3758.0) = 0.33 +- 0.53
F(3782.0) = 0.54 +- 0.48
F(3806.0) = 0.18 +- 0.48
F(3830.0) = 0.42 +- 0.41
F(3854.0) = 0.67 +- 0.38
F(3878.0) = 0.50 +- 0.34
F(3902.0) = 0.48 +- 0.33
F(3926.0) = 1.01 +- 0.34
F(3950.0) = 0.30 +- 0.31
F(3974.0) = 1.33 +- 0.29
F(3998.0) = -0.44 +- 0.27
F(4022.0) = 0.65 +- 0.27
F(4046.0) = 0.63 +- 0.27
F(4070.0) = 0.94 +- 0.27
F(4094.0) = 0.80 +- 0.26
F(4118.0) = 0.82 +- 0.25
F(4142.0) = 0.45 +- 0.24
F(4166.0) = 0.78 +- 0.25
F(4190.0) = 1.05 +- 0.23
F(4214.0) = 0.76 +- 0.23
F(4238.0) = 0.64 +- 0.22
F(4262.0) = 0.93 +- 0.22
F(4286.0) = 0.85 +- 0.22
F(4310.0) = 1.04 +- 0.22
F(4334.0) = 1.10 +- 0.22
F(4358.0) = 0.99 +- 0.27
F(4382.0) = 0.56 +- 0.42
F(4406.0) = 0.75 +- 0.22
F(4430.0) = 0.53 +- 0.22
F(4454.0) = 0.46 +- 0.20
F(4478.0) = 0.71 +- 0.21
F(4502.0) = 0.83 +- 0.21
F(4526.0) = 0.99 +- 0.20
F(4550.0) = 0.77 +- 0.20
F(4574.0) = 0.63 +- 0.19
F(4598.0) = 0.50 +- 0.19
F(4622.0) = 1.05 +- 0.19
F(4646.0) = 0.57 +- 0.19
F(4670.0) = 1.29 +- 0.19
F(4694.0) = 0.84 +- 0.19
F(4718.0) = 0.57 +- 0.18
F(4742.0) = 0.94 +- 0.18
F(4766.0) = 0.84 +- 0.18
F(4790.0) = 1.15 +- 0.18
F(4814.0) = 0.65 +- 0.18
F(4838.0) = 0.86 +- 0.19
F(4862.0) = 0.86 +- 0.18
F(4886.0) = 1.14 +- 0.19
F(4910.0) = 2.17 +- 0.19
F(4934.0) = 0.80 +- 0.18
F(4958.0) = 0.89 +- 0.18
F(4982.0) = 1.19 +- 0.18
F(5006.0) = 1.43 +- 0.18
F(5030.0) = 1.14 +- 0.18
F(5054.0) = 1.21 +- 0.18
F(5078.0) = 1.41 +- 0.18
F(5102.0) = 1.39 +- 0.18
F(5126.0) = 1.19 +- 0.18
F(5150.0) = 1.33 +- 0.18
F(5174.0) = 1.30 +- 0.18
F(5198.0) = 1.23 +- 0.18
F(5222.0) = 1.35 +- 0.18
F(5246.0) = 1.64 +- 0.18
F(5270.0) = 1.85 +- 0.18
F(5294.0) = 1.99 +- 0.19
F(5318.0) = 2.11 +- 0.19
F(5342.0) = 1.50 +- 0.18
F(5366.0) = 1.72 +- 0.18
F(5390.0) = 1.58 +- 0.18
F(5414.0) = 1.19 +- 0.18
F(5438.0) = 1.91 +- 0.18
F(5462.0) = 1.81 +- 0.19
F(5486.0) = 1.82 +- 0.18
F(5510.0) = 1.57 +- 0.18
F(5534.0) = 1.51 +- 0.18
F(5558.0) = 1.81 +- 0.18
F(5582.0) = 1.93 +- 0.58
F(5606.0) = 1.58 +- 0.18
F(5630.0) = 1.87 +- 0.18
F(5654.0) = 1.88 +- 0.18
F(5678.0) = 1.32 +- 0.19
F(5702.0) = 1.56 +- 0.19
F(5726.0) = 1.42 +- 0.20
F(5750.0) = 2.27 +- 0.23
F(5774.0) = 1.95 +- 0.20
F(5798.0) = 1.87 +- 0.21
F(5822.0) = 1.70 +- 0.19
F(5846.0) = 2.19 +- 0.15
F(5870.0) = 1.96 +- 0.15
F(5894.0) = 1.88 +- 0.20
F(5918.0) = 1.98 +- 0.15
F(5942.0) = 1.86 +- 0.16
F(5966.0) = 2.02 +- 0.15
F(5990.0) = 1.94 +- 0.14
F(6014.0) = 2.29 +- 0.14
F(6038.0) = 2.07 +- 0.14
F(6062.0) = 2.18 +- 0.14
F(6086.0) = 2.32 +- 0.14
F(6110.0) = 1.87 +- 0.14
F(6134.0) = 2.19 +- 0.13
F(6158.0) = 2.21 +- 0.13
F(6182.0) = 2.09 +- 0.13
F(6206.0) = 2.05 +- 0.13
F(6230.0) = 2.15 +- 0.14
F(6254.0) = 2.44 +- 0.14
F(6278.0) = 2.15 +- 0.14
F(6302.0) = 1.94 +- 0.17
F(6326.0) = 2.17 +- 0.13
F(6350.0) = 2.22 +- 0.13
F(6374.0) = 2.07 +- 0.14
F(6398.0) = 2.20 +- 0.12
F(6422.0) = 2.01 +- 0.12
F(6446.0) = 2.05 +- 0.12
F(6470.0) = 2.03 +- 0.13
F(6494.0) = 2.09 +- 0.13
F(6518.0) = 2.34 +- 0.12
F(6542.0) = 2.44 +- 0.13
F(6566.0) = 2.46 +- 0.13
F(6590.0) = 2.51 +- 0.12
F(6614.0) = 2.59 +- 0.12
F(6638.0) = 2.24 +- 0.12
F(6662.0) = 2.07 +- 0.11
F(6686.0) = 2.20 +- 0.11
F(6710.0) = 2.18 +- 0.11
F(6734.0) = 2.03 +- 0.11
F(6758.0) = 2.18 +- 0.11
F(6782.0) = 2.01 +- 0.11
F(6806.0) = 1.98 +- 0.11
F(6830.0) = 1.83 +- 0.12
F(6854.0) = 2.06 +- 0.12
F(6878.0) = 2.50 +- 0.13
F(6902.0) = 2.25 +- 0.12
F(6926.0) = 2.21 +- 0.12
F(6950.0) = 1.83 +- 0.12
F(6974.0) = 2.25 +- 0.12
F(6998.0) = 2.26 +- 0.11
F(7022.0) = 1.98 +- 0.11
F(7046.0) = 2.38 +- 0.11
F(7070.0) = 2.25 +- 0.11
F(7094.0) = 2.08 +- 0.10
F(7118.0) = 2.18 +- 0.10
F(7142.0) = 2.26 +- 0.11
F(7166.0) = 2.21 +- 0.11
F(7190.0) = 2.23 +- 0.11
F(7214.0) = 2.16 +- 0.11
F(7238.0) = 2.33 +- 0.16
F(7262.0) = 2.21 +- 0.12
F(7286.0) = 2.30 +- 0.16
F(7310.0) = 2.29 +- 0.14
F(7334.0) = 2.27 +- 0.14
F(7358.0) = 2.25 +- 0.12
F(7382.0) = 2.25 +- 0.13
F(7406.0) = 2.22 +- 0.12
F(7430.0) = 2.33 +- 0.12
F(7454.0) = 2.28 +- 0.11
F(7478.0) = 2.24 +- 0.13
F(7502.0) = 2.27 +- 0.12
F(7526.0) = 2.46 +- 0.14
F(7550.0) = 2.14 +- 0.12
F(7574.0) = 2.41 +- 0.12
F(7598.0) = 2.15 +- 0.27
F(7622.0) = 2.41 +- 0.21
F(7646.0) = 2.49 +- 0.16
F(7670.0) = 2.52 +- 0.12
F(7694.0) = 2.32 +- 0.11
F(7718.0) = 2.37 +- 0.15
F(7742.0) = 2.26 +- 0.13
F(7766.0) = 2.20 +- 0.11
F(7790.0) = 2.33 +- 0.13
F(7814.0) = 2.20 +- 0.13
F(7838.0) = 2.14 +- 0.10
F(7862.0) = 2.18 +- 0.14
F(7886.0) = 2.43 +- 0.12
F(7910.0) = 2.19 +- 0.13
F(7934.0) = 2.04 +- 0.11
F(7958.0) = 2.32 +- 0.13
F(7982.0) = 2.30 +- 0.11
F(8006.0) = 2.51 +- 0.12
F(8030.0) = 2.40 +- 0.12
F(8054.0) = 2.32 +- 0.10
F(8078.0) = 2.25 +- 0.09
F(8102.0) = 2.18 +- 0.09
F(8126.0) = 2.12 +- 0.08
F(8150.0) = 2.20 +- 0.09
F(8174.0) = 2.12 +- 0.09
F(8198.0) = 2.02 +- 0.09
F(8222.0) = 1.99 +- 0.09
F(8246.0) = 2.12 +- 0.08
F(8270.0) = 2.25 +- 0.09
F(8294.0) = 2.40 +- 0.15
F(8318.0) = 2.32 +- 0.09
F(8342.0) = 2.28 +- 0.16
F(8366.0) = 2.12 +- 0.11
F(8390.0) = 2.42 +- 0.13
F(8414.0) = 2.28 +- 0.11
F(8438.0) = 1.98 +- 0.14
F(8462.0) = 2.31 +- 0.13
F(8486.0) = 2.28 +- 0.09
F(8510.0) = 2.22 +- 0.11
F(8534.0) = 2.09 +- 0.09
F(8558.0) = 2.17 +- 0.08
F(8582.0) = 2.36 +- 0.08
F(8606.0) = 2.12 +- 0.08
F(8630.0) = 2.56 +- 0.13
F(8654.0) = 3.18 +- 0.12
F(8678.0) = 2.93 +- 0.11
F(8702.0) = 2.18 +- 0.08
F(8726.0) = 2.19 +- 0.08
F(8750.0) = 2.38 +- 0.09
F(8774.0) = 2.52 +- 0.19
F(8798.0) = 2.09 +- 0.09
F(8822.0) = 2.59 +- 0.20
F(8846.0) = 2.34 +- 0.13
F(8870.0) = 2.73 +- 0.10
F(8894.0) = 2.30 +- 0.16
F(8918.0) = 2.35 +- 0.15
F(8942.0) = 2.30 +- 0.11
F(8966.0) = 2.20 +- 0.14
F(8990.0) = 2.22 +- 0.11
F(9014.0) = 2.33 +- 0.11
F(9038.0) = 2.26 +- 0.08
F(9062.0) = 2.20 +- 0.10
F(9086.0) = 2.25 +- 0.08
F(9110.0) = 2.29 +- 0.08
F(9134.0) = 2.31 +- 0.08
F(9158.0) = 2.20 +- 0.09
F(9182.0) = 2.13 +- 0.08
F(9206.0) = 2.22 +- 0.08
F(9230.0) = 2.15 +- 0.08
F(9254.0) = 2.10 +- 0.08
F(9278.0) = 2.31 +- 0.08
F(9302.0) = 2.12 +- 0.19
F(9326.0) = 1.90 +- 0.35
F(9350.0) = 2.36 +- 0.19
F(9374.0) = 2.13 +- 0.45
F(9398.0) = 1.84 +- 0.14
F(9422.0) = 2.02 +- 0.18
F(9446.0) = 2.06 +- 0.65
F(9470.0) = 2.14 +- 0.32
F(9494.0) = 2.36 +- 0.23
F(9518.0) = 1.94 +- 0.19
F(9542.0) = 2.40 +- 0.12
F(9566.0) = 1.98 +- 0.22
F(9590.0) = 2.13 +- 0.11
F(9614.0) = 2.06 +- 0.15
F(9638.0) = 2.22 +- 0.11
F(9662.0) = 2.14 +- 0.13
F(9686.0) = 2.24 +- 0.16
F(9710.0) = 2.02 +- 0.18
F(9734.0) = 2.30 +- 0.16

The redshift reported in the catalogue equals 0.32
